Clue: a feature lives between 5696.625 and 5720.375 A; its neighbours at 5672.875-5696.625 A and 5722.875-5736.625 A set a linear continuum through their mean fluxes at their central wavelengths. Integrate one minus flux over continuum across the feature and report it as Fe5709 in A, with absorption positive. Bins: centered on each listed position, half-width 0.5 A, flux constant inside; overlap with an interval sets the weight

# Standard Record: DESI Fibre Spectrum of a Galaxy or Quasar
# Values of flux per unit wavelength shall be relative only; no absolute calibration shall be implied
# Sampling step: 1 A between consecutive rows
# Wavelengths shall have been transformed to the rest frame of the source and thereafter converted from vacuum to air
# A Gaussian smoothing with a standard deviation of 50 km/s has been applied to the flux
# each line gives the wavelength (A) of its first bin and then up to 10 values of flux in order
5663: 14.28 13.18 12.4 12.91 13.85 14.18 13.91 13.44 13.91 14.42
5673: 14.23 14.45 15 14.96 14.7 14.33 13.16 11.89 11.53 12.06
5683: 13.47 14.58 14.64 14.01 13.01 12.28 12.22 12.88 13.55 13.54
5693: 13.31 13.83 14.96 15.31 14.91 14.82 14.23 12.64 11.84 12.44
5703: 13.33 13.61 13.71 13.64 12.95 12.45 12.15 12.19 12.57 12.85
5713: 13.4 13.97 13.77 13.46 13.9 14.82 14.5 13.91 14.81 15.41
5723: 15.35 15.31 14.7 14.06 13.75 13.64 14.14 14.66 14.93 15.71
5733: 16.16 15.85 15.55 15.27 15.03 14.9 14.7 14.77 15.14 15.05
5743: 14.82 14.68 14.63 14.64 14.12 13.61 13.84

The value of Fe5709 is 1.5 A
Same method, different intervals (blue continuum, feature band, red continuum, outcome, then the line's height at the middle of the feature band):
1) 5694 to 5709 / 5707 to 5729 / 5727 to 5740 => 0.7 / 14.3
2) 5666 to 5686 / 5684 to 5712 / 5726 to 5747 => 1.6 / 14.2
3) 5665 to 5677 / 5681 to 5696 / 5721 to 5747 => 0.9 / 14.3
